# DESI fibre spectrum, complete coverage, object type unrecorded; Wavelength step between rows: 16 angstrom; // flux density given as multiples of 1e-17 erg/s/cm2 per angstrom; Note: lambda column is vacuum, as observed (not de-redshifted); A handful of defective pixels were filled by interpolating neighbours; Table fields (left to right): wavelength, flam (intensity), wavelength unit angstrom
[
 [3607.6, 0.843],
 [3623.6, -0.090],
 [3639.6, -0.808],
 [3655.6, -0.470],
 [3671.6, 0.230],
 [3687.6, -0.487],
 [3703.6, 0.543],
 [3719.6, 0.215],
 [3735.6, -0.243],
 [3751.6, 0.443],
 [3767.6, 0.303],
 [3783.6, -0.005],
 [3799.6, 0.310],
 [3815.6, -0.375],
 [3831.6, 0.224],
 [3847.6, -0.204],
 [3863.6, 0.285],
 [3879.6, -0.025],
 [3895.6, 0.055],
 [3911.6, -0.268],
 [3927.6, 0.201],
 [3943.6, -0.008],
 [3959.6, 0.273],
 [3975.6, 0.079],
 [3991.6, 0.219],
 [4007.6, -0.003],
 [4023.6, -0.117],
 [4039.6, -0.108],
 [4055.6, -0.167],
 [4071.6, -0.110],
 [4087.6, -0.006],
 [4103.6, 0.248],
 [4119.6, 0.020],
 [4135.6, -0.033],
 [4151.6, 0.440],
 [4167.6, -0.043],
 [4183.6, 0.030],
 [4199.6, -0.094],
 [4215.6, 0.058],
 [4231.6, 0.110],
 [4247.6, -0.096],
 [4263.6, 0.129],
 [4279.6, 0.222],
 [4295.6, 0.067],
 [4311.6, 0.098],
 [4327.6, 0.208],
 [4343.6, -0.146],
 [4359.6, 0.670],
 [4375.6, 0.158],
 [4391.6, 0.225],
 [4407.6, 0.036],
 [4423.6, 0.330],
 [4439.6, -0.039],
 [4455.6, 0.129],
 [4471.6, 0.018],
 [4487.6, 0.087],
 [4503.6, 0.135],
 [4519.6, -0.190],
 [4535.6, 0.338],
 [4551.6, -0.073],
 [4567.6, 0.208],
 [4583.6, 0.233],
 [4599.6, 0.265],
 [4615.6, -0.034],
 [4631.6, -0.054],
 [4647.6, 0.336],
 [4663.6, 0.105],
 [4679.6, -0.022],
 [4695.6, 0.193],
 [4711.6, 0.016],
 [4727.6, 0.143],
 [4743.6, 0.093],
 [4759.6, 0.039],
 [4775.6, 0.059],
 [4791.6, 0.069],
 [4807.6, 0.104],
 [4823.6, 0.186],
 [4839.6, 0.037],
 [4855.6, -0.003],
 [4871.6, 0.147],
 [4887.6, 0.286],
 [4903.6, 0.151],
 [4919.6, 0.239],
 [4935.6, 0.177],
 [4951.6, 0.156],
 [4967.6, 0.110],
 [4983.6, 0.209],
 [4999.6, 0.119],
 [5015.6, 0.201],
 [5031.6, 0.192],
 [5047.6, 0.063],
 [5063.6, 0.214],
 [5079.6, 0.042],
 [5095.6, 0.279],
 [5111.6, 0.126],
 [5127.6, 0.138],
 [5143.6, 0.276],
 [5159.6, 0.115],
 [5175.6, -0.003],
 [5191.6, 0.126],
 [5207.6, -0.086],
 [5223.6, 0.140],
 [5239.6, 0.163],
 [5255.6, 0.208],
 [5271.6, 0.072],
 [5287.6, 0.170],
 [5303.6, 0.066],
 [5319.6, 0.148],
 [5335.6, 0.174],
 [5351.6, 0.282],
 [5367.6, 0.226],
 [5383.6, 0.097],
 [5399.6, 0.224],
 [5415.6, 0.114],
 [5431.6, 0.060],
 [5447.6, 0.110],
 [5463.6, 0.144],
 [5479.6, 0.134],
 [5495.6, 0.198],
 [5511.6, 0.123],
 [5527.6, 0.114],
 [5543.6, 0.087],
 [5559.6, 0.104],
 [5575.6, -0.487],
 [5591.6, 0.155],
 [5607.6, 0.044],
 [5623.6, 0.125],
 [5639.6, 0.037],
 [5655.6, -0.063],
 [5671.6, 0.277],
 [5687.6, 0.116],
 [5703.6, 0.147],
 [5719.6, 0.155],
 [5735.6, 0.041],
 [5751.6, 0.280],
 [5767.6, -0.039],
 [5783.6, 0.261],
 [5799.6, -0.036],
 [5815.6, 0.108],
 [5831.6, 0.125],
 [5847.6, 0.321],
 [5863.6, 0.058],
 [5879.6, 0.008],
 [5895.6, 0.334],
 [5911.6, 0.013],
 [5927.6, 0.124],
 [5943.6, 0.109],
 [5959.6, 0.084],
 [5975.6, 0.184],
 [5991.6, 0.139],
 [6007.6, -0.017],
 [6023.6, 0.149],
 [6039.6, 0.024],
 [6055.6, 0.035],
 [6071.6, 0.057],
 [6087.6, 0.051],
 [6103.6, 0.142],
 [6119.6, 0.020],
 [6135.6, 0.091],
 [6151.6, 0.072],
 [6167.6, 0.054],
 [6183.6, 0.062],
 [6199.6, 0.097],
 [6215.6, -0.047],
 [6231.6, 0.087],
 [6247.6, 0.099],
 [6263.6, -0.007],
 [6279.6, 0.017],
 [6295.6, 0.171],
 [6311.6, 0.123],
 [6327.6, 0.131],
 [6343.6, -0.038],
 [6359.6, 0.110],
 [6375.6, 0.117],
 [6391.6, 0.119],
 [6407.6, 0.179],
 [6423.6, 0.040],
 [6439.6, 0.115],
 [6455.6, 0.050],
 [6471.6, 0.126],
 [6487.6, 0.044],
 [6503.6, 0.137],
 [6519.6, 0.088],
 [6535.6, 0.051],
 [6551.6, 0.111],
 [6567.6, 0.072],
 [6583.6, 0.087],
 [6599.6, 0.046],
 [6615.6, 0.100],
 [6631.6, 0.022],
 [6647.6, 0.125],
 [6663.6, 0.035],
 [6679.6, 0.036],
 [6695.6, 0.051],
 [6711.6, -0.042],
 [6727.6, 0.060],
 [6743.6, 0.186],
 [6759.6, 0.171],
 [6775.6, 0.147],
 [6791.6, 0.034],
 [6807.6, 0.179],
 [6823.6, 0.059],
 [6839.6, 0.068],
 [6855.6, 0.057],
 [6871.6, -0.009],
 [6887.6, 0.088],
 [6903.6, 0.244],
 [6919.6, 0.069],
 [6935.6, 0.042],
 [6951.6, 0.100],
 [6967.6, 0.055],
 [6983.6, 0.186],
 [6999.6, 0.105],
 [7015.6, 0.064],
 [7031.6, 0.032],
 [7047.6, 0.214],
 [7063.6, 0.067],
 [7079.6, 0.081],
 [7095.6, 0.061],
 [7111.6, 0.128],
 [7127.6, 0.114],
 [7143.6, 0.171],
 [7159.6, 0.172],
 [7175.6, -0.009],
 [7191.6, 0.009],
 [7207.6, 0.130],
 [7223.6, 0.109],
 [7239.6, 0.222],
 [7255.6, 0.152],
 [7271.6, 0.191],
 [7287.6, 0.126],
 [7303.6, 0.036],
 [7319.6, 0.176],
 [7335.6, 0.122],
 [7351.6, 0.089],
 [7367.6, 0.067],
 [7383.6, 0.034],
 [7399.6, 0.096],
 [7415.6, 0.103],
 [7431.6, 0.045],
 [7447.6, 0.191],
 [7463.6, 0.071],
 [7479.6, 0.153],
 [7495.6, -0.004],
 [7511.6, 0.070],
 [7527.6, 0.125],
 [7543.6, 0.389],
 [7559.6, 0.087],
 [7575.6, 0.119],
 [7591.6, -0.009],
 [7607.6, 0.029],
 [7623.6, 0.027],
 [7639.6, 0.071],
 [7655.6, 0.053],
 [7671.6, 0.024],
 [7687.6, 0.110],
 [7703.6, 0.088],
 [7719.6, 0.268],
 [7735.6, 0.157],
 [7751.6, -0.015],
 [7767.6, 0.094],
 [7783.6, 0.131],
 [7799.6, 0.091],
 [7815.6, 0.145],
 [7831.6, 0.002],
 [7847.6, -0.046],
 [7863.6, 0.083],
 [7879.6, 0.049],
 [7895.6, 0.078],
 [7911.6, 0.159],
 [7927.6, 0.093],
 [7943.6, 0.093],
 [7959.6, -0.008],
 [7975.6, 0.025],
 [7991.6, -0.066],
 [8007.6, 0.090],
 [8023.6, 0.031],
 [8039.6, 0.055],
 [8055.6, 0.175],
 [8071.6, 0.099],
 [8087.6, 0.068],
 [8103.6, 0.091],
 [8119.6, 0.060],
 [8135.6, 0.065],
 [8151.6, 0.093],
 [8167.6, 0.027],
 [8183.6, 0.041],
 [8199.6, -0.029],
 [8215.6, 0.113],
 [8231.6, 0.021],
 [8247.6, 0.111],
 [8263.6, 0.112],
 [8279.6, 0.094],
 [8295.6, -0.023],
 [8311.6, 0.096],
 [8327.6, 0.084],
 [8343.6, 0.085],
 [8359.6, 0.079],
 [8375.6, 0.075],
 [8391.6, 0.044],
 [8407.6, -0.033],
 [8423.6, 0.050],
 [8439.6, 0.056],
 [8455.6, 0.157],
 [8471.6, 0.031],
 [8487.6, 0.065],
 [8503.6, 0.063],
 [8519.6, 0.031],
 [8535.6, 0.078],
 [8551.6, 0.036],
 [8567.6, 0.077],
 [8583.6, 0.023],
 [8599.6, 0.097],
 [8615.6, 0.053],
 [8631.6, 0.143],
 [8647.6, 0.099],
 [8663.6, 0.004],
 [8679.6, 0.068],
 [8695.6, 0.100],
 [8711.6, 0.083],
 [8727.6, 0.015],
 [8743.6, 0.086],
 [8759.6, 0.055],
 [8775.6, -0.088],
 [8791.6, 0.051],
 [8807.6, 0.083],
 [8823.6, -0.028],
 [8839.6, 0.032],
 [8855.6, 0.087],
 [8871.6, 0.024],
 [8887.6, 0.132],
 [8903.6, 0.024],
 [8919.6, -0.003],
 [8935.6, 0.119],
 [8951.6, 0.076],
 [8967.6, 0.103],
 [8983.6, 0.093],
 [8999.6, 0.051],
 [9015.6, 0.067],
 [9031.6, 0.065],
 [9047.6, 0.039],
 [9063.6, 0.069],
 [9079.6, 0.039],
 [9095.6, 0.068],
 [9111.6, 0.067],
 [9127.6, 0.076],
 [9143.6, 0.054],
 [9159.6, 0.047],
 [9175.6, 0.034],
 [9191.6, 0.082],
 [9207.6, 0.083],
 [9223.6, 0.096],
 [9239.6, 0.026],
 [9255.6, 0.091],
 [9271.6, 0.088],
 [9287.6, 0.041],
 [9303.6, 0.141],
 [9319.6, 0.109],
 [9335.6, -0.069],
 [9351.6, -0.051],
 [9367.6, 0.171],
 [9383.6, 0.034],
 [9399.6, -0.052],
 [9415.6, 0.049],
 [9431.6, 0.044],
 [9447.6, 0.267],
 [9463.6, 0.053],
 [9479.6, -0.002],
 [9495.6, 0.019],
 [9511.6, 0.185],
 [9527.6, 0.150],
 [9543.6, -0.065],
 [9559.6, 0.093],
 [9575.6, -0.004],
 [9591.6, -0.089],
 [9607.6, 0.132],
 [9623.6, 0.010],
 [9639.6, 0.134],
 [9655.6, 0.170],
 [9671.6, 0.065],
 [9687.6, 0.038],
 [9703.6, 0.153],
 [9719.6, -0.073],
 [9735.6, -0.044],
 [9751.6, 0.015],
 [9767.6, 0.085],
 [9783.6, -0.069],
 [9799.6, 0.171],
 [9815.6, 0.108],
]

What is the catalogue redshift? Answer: 0.15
